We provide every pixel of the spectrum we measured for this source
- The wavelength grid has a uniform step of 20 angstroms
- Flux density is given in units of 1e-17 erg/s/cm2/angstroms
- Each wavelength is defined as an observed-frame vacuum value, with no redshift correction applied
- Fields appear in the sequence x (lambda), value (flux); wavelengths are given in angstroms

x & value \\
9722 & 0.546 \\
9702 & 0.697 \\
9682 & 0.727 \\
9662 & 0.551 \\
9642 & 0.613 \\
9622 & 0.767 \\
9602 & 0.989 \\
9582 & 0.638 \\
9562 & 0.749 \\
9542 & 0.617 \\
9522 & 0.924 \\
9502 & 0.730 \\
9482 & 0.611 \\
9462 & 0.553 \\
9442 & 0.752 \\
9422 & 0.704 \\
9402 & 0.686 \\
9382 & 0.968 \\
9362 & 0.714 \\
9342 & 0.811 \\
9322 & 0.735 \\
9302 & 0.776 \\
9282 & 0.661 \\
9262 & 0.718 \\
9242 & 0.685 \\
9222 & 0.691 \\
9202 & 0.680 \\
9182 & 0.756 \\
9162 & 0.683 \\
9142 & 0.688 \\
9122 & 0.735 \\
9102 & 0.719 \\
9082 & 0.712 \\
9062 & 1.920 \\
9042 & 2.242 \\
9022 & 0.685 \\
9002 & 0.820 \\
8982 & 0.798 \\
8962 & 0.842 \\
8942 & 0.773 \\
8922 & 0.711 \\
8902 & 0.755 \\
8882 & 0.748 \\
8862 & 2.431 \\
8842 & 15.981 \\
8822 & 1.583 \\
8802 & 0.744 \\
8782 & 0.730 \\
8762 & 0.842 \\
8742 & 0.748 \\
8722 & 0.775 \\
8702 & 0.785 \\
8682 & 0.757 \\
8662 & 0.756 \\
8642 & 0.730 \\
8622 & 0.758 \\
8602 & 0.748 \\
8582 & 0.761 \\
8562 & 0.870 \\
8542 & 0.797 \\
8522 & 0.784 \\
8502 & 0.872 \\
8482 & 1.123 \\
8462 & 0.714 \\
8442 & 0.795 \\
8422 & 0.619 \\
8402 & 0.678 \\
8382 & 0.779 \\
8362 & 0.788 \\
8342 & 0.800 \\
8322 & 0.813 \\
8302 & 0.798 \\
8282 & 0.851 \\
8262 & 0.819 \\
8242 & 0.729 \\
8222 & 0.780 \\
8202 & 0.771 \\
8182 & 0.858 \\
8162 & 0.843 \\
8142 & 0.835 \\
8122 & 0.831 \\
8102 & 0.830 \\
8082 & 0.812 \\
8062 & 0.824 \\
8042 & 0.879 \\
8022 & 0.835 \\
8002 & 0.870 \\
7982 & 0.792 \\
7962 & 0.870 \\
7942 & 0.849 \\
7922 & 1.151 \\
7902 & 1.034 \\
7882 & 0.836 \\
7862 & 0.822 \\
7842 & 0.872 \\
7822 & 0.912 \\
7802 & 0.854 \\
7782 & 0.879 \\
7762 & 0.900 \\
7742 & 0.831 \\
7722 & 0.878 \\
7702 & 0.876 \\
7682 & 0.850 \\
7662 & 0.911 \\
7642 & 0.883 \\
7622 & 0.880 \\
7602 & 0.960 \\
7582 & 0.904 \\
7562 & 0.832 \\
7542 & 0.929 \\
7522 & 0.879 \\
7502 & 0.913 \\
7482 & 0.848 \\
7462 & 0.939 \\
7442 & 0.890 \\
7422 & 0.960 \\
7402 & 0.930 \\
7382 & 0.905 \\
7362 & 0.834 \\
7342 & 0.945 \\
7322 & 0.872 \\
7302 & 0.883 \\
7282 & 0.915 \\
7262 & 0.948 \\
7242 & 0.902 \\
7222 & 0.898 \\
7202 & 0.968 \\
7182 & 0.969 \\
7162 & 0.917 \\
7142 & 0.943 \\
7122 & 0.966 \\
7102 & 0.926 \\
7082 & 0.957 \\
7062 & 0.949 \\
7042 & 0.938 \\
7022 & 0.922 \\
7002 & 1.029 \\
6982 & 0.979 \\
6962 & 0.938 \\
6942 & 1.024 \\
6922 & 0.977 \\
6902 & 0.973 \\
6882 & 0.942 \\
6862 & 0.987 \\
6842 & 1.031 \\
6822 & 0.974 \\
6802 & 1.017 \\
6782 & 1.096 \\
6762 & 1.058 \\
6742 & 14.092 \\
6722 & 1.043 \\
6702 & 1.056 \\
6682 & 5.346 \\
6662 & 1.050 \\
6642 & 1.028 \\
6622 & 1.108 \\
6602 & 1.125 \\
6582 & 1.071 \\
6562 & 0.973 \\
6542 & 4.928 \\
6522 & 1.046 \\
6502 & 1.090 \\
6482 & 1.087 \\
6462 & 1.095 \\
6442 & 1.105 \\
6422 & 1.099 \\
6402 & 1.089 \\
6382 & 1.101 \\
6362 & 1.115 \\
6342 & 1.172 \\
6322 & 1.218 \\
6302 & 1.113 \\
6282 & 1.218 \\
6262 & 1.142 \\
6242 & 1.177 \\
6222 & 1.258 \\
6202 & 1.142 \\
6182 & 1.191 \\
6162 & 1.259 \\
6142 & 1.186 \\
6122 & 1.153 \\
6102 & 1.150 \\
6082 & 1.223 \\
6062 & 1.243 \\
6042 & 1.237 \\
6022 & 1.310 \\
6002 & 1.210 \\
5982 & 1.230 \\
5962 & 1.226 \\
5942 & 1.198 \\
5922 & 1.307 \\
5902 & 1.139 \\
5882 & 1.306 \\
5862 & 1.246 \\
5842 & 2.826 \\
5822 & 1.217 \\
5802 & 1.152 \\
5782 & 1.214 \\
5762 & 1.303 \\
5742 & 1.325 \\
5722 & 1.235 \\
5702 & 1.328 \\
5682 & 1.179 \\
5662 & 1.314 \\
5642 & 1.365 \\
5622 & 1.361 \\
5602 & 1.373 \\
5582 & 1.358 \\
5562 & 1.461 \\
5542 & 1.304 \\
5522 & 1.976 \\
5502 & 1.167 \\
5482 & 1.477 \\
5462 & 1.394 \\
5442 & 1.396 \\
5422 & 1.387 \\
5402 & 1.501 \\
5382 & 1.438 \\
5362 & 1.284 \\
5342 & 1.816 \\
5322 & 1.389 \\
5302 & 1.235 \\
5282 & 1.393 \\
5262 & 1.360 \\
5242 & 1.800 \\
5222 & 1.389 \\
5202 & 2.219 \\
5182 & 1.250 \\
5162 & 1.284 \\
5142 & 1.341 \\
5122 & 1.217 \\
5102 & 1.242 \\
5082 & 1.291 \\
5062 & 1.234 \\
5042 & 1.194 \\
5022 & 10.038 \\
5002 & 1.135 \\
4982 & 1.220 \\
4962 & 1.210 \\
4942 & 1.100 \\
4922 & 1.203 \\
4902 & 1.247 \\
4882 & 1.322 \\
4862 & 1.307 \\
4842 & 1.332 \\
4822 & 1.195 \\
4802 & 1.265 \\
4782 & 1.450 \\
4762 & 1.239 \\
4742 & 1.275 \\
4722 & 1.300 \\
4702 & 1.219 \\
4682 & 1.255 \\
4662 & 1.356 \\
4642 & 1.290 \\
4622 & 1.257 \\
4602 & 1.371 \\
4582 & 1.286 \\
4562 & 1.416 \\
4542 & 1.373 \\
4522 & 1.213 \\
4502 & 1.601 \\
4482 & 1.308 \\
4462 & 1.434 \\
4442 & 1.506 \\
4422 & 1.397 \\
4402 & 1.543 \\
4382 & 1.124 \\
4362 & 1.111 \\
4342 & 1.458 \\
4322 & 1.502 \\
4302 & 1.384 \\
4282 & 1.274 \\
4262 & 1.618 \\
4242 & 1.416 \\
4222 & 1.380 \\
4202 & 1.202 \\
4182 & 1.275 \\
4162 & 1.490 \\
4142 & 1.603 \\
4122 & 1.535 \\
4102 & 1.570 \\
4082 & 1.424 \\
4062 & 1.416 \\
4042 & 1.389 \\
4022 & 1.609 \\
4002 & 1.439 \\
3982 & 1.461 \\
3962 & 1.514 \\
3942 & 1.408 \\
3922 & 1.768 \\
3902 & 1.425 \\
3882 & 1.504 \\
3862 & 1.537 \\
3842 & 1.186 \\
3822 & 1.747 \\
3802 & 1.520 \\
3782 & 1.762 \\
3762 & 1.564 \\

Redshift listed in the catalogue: 0.346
